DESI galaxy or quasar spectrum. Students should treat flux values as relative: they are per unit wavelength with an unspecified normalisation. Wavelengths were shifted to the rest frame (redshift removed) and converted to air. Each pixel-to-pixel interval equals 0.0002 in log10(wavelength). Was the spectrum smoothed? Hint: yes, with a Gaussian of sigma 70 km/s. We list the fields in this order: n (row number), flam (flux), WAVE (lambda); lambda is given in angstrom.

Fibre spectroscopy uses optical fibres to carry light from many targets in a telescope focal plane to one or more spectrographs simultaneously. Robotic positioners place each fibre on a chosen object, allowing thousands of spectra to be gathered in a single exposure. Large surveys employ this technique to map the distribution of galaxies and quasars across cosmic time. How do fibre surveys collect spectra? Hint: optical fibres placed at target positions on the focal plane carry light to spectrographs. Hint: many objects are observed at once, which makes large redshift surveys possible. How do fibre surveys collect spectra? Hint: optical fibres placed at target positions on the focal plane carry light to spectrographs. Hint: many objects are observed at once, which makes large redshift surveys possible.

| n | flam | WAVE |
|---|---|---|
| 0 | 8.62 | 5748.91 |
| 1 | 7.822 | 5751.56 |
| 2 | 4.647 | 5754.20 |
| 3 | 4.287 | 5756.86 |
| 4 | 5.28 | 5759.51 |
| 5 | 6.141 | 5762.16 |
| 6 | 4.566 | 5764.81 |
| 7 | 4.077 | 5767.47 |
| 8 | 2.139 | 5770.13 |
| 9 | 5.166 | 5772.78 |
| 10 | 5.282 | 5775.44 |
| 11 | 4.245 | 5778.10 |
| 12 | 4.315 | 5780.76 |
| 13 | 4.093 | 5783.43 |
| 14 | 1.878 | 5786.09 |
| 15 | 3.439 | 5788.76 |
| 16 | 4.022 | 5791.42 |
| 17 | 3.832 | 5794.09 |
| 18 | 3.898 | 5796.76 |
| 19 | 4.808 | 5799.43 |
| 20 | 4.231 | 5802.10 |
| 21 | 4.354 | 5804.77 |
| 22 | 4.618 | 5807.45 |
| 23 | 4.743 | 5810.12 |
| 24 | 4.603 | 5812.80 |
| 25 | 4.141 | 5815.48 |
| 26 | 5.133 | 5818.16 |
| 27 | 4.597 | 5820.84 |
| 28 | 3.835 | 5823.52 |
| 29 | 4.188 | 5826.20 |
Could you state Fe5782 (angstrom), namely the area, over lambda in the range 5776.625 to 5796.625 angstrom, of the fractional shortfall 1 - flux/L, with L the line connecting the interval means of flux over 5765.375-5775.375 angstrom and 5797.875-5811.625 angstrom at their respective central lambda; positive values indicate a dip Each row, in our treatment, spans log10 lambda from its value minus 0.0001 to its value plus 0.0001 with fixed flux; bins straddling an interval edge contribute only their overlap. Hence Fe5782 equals 2.62 angstrom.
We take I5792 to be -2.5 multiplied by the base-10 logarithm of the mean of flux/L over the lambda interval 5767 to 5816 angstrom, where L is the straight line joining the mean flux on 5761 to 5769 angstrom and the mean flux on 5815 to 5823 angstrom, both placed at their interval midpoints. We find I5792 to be 0.15 mag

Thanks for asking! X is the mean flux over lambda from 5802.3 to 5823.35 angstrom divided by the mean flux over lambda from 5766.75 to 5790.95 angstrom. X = 1.18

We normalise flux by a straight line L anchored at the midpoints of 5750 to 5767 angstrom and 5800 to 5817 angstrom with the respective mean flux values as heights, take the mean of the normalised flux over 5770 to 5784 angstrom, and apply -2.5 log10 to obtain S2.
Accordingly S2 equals 0.16 mag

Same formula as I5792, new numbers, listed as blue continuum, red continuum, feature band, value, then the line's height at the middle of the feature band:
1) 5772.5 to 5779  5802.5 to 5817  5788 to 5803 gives 0.148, 4.66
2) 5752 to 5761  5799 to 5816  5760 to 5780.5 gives 0.087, 4.92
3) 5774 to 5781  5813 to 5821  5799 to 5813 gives 0.023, 4.64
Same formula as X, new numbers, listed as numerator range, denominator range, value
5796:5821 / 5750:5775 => 0.91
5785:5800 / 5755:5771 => 0.81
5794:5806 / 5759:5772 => 0.96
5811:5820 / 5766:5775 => 1.17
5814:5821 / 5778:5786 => 1.20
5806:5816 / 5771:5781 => 0.97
